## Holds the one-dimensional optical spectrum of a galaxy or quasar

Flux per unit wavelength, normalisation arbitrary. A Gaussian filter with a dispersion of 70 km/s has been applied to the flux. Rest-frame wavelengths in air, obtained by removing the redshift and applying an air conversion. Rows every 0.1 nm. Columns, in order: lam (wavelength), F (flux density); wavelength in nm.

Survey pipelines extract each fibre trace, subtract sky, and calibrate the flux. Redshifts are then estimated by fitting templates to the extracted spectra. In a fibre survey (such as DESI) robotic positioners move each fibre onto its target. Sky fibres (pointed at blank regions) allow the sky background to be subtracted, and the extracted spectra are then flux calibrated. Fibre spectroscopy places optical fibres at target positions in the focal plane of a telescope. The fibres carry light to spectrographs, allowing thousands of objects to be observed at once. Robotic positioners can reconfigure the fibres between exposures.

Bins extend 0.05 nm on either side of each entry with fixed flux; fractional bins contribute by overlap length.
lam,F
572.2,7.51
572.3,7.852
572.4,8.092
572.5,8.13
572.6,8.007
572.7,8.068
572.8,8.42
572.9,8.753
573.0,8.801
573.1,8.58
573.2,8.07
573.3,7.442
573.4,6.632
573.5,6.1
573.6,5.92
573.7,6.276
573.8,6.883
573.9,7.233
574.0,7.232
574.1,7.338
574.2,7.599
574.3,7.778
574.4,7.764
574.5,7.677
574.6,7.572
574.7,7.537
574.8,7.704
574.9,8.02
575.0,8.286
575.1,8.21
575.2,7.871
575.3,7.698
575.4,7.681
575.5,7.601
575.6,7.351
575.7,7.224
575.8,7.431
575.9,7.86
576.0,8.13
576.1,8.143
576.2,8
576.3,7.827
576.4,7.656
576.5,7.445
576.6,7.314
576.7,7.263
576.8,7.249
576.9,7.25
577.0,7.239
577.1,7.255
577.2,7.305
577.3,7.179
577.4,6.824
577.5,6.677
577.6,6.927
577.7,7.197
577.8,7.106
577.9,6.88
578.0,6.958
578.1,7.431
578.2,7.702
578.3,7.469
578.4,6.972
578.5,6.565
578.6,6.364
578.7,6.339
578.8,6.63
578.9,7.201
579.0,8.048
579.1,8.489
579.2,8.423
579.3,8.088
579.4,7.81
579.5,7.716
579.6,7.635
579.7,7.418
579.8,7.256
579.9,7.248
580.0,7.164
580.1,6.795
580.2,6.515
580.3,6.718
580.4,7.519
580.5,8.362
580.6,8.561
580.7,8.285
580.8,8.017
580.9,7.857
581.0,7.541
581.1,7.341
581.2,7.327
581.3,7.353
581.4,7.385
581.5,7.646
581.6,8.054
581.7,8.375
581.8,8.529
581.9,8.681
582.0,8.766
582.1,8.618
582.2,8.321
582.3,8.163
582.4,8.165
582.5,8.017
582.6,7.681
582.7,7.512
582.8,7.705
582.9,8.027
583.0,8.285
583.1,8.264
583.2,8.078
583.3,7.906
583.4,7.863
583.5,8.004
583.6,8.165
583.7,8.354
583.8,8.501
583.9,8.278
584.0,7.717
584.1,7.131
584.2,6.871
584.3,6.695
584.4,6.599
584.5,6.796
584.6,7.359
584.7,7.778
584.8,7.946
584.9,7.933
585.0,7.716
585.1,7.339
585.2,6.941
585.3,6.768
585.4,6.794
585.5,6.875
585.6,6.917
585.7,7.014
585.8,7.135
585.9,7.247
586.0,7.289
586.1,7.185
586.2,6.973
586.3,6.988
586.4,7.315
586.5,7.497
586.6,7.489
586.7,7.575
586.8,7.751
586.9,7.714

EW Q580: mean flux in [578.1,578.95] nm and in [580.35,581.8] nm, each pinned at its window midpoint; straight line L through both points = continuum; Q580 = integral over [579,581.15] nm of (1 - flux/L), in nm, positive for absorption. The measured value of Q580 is -0.05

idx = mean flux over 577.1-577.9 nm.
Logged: 7.04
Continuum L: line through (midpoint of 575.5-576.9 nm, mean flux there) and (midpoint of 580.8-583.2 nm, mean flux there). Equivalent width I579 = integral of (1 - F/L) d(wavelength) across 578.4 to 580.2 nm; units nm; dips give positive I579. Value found 0.11 nm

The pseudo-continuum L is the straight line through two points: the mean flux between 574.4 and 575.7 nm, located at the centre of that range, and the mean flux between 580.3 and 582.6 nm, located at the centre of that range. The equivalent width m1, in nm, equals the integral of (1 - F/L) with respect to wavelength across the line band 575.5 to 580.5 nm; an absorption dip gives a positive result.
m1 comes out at 0.331 nm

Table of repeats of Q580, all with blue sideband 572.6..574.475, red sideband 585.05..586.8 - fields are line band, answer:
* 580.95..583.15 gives -0.22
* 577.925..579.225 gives 0.02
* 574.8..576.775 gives -0.08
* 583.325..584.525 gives -0.07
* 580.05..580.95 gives -0.04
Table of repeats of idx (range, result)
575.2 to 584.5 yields 7.6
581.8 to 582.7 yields 8.27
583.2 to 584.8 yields 7.63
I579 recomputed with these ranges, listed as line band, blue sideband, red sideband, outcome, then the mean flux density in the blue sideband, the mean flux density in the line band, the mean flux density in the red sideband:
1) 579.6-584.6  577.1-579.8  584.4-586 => -0.35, 7.28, 7.76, 7.22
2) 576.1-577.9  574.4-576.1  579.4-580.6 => 0.08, 7.75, 7.29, 7.38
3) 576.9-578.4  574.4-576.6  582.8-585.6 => 0.11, 7.75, 7.15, 7.58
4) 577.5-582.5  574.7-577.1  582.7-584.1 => 0.18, 7.66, 7.59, 8.03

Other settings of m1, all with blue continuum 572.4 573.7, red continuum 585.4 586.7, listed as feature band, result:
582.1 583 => -0.09 nm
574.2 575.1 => -0.02 nm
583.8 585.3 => -0.03 nm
